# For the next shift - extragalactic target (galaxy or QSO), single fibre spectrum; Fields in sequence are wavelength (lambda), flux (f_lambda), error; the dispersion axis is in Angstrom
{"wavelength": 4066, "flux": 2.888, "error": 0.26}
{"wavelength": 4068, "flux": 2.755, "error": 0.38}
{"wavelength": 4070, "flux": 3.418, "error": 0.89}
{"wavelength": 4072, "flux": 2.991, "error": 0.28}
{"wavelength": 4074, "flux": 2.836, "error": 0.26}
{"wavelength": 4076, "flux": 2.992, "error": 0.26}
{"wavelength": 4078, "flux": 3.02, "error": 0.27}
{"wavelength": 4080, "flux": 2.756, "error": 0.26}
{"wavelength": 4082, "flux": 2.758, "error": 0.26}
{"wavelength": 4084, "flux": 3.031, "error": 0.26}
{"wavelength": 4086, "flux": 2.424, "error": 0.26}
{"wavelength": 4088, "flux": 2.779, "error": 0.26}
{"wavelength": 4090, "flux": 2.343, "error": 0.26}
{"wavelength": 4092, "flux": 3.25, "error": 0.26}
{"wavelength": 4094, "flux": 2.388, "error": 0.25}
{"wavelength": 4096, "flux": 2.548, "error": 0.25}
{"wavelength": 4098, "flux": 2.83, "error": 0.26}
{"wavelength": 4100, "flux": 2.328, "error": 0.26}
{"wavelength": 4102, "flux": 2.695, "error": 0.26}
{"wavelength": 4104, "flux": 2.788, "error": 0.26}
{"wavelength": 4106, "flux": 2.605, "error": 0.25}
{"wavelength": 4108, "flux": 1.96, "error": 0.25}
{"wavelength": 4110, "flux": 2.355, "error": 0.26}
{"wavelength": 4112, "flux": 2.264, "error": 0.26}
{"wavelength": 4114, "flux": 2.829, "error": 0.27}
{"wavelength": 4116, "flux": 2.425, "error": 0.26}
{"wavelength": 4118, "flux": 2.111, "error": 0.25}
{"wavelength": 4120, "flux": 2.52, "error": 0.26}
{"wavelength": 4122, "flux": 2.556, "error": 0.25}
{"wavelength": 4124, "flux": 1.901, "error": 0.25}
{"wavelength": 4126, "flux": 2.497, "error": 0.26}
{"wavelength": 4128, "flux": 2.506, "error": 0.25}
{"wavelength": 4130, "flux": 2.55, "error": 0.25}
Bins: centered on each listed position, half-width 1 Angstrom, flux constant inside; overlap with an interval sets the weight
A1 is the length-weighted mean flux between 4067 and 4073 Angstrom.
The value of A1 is 3.05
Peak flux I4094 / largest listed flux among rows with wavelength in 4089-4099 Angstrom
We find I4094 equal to 3.25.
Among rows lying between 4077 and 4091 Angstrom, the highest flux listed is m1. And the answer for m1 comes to 3.031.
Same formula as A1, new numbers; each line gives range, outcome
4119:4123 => 2.54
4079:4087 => 2.74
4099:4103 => 2.51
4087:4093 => 2.79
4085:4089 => 2.6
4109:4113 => 2.31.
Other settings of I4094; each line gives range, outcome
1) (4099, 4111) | 2.788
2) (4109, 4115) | 2.829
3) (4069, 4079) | 3.418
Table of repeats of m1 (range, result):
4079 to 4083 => 2.758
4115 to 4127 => 2.556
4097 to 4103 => 2.83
